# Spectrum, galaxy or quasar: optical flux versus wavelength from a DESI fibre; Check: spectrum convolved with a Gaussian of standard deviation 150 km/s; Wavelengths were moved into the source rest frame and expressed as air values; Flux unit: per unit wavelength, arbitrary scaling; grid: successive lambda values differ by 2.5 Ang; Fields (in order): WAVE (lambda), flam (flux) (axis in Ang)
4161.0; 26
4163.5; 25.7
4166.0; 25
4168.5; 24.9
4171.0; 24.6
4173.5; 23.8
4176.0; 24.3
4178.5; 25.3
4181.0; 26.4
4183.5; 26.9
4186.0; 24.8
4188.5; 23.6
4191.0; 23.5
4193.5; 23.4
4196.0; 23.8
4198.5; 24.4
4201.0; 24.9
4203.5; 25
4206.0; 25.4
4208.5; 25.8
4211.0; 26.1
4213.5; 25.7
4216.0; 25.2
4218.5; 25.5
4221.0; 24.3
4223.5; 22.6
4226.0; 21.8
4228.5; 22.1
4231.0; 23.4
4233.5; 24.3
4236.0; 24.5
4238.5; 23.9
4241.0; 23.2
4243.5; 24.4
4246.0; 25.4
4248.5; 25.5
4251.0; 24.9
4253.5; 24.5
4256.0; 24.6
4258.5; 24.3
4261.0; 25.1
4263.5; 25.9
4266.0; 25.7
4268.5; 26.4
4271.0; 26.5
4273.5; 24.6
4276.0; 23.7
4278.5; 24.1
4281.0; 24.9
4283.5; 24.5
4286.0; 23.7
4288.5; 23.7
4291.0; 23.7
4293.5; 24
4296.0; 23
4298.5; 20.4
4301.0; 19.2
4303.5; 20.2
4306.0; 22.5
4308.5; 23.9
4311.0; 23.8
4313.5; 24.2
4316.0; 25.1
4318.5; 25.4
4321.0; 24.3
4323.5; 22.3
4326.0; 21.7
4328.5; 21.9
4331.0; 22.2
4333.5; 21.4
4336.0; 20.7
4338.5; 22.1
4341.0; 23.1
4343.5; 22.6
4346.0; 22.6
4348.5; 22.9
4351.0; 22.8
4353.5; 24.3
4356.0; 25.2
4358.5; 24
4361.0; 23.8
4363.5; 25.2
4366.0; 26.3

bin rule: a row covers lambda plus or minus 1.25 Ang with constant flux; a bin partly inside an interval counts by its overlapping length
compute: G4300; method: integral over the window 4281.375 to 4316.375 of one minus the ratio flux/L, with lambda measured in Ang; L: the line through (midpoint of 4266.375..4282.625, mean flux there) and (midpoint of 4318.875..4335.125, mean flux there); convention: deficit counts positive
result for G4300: 1.2 Ang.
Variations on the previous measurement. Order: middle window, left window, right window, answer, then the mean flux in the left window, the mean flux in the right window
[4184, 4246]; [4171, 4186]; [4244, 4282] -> 2.14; 25.2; 25.1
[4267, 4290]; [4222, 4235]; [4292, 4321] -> -1.75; 22.9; 22.9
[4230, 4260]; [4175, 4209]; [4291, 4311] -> -1.19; 24.8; 22.1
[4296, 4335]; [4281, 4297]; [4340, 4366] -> 2.07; 23.9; 23.8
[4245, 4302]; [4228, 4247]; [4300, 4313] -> -3.20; 24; 22.1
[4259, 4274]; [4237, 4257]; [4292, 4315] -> -1.18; 24.5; 22.4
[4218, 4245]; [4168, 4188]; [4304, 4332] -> 0.89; 25.1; 23.3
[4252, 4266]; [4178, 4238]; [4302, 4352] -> -0.70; 24.5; 22.8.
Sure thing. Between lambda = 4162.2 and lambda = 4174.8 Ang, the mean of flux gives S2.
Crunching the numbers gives 24.8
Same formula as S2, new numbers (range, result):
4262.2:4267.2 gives 25.8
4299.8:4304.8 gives 19.7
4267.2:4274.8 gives 25.8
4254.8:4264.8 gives 25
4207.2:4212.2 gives 25.9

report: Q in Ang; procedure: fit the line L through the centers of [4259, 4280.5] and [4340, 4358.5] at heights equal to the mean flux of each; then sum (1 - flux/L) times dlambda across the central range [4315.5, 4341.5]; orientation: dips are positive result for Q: 1.3 Ang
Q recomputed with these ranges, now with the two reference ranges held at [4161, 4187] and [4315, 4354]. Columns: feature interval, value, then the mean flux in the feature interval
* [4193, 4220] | -0.4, 25.1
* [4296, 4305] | 1.1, 20.4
